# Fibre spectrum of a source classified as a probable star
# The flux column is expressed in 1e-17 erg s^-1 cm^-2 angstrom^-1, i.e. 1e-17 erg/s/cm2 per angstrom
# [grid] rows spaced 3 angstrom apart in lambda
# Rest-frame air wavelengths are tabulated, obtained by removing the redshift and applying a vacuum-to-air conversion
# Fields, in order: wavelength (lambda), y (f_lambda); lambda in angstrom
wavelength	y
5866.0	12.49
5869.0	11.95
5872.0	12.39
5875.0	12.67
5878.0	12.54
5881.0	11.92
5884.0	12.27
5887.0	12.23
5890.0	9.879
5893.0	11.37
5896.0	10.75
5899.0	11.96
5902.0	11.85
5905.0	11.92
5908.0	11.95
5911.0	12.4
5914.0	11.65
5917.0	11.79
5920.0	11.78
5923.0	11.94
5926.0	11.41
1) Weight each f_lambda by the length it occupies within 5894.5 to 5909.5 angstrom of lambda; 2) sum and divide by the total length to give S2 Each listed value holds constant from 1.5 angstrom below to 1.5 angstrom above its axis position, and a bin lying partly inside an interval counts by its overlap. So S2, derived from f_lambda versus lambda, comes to 11.7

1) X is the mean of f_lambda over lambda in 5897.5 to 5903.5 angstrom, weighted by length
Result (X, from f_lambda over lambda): 11.9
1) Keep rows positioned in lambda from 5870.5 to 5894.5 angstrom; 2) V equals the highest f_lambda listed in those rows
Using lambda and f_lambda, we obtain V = 12.67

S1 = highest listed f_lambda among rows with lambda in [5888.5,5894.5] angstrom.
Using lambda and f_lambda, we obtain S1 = 11.37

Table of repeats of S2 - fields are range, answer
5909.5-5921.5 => 11.9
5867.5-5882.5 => 12.3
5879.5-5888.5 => 12.1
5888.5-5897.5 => 10.7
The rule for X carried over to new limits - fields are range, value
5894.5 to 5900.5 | 11.4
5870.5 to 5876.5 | 12.5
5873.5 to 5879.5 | 12.6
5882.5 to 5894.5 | 11.4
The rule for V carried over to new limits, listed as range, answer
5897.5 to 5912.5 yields 12.4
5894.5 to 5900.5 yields 11.96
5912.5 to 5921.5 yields 11.79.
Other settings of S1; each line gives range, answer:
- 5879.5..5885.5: 12.27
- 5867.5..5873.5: 12.39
